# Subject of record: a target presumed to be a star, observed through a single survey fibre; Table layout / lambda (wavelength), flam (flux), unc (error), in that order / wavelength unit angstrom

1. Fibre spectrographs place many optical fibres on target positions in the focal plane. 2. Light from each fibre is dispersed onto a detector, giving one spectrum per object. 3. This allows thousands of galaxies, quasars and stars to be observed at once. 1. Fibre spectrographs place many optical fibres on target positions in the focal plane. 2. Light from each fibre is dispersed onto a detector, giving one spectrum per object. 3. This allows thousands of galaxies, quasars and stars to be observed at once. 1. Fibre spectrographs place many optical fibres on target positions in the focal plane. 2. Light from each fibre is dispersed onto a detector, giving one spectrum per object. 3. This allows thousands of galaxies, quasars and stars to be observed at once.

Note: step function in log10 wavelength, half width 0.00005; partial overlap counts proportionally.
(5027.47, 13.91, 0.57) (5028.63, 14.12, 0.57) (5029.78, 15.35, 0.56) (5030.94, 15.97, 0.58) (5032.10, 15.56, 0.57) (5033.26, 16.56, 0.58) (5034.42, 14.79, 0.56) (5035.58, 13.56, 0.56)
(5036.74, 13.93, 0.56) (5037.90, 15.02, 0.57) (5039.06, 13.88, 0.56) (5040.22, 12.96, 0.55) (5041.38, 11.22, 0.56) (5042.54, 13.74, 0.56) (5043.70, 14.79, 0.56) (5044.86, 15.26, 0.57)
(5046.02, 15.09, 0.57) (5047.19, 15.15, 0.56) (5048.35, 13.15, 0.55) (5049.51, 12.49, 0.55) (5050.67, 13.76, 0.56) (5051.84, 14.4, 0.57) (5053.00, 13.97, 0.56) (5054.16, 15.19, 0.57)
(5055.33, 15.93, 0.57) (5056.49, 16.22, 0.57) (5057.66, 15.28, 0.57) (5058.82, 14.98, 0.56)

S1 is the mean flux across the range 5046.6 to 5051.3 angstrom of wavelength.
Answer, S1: 13.6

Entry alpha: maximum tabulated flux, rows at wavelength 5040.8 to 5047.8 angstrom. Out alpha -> 15.26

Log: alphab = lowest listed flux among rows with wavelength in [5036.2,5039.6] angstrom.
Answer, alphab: 13.88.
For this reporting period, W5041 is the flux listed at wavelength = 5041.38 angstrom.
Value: 11.22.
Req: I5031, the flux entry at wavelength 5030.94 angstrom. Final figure 15.97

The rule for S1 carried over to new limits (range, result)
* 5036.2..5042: 13.4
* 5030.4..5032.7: 15.8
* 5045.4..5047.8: 15.1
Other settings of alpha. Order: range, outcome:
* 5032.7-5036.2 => 16.56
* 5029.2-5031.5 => 15.97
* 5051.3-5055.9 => 15.93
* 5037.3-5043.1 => 15.02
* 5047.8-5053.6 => 14.4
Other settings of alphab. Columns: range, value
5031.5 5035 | 14.79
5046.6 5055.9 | 12.49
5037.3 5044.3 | 11.22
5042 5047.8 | 13.74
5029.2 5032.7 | 15.35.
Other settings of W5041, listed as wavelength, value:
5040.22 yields 12.96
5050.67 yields 13.76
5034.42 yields 14.79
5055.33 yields 15.93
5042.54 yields 13.74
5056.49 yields 16.22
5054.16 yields 15.19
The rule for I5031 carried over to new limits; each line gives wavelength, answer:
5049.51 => 12.49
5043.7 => 14.79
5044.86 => 15.26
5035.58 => 13.56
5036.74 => 13.93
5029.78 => 15.35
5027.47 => 13.91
